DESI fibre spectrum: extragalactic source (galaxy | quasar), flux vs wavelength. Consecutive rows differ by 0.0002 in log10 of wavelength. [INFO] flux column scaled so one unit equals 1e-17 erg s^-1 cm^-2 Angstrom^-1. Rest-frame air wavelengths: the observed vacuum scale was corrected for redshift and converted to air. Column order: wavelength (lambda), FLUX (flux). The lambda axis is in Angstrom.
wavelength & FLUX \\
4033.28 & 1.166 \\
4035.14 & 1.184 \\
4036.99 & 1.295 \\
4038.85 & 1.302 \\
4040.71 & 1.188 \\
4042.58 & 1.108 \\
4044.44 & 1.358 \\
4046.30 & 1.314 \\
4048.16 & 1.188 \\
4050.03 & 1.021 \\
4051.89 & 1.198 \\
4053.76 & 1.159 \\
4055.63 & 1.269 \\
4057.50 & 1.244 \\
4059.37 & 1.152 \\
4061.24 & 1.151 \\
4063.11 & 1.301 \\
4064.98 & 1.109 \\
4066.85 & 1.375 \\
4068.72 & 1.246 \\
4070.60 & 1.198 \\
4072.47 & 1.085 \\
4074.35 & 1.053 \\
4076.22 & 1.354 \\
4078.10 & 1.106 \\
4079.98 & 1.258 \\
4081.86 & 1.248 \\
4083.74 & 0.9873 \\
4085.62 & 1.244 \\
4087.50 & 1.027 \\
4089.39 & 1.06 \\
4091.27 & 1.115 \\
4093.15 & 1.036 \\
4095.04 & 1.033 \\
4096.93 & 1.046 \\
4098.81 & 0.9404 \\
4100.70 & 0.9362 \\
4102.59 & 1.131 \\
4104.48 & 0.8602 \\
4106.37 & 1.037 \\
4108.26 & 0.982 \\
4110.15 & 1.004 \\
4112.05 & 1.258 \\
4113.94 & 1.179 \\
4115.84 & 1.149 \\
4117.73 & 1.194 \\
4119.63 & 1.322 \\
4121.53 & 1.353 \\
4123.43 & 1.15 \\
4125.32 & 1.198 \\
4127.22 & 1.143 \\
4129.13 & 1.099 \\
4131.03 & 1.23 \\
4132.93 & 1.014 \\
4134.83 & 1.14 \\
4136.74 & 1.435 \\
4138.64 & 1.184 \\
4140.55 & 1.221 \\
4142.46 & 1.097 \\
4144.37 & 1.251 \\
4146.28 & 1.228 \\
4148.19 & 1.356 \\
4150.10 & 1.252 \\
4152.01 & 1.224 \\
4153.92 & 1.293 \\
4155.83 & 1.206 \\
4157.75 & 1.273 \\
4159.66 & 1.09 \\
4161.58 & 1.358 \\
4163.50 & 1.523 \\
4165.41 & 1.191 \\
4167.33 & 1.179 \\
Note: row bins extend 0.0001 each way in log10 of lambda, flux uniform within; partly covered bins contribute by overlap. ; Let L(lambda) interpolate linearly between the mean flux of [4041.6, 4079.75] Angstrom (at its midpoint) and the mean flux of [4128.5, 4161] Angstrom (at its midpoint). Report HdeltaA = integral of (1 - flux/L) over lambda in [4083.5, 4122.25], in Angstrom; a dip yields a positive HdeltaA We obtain 3.7 Angstrom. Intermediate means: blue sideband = 1.2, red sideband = 1.21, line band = 1.09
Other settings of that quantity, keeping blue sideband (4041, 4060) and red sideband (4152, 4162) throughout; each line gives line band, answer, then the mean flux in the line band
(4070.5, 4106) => 3.70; 1.09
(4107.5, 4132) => 0.97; 1.18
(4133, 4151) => 0.03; 1.23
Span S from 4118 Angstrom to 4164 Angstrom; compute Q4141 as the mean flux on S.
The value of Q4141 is 1.23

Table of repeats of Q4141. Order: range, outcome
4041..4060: 1.2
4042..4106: 1.14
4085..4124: 1.1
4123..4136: 1.14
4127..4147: 1.19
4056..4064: 1.22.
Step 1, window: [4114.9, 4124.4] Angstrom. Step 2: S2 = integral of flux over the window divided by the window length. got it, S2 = 1.23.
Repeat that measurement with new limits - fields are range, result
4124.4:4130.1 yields 1.15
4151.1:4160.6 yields 1.22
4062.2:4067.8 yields 1.26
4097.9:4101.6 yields 0.938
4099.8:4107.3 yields 0.991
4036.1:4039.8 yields 1.3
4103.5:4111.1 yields 0.972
